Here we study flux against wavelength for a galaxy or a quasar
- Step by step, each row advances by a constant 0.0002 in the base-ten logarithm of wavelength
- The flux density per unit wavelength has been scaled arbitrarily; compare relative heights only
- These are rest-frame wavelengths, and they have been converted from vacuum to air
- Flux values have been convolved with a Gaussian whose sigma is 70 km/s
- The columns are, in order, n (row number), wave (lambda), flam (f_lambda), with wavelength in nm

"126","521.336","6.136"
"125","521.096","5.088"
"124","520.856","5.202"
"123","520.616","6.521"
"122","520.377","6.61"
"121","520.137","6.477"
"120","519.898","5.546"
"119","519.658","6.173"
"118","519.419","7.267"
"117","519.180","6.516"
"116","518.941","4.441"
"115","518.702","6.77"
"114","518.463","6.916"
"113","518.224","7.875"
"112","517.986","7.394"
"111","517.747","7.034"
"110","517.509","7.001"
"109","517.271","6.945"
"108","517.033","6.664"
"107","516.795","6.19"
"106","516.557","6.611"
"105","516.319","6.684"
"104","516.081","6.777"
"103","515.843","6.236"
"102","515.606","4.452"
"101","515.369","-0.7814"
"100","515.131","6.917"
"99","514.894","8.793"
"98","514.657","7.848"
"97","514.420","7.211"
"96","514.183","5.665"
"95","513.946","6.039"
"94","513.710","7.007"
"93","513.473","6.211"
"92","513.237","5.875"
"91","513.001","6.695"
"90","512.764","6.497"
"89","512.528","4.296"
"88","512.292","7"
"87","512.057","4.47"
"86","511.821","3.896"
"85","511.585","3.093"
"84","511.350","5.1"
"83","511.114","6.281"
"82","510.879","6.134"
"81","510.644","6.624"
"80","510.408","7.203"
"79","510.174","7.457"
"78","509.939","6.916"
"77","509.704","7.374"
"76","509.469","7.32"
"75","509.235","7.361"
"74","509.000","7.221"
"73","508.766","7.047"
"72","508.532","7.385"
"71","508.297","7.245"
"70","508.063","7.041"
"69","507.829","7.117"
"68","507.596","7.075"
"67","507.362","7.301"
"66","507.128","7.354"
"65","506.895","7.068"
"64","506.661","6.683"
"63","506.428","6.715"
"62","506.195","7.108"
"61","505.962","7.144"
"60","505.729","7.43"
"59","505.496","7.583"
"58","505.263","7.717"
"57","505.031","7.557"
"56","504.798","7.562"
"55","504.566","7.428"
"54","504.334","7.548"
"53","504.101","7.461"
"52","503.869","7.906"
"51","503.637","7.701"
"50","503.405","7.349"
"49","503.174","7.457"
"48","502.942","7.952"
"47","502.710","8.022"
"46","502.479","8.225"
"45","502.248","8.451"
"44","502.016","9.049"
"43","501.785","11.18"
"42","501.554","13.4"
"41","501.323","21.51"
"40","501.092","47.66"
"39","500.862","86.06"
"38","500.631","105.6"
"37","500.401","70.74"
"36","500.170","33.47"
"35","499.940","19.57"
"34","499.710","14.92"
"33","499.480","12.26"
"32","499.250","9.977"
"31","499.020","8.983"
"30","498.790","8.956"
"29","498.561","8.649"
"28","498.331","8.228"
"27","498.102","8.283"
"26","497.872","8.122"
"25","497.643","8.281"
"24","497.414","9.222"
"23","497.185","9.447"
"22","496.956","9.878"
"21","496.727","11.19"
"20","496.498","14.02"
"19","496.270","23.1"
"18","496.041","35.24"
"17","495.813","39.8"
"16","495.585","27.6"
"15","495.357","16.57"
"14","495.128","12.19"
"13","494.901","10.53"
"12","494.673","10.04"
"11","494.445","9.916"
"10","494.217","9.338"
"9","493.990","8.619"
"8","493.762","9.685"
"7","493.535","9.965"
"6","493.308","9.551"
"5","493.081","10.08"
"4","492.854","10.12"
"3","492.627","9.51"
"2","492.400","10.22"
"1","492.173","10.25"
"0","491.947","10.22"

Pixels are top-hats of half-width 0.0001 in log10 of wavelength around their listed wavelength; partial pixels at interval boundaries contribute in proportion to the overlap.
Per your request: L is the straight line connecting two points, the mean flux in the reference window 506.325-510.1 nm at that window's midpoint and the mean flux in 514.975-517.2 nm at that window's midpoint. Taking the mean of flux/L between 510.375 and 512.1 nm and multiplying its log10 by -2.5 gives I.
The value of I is 0.24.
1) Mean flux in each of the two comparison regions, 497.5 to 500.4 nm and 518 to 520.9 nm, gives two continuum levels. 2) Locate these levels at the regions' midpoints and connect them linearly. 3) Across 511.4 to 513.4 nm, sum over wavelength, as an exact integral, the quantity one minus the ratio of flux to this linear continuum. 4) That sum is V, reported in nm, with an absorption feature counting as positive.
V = 0.86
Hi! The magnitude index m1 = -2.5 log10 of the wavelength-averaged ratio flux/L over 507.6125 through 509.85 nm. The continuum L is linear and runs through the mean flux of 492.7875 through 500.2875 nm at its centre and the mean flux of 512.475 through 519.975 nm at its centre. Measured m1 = 0.26 mag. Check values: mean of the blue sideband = 13.9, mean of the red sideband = 6.33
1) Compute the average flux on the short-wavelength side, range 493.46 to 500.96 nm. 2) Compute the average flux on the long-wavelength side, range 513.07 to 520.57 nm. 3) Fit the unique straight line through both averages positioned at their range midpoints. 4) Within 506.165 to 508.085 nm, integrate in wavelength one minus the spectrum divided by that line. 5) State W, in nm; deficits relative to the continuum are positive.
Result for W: 0.92 nm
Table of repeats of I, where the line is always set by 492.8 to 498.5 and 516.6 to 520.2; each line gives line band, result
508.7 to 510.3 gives 0.273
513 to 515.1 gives 0.161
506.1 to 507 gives 0.430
